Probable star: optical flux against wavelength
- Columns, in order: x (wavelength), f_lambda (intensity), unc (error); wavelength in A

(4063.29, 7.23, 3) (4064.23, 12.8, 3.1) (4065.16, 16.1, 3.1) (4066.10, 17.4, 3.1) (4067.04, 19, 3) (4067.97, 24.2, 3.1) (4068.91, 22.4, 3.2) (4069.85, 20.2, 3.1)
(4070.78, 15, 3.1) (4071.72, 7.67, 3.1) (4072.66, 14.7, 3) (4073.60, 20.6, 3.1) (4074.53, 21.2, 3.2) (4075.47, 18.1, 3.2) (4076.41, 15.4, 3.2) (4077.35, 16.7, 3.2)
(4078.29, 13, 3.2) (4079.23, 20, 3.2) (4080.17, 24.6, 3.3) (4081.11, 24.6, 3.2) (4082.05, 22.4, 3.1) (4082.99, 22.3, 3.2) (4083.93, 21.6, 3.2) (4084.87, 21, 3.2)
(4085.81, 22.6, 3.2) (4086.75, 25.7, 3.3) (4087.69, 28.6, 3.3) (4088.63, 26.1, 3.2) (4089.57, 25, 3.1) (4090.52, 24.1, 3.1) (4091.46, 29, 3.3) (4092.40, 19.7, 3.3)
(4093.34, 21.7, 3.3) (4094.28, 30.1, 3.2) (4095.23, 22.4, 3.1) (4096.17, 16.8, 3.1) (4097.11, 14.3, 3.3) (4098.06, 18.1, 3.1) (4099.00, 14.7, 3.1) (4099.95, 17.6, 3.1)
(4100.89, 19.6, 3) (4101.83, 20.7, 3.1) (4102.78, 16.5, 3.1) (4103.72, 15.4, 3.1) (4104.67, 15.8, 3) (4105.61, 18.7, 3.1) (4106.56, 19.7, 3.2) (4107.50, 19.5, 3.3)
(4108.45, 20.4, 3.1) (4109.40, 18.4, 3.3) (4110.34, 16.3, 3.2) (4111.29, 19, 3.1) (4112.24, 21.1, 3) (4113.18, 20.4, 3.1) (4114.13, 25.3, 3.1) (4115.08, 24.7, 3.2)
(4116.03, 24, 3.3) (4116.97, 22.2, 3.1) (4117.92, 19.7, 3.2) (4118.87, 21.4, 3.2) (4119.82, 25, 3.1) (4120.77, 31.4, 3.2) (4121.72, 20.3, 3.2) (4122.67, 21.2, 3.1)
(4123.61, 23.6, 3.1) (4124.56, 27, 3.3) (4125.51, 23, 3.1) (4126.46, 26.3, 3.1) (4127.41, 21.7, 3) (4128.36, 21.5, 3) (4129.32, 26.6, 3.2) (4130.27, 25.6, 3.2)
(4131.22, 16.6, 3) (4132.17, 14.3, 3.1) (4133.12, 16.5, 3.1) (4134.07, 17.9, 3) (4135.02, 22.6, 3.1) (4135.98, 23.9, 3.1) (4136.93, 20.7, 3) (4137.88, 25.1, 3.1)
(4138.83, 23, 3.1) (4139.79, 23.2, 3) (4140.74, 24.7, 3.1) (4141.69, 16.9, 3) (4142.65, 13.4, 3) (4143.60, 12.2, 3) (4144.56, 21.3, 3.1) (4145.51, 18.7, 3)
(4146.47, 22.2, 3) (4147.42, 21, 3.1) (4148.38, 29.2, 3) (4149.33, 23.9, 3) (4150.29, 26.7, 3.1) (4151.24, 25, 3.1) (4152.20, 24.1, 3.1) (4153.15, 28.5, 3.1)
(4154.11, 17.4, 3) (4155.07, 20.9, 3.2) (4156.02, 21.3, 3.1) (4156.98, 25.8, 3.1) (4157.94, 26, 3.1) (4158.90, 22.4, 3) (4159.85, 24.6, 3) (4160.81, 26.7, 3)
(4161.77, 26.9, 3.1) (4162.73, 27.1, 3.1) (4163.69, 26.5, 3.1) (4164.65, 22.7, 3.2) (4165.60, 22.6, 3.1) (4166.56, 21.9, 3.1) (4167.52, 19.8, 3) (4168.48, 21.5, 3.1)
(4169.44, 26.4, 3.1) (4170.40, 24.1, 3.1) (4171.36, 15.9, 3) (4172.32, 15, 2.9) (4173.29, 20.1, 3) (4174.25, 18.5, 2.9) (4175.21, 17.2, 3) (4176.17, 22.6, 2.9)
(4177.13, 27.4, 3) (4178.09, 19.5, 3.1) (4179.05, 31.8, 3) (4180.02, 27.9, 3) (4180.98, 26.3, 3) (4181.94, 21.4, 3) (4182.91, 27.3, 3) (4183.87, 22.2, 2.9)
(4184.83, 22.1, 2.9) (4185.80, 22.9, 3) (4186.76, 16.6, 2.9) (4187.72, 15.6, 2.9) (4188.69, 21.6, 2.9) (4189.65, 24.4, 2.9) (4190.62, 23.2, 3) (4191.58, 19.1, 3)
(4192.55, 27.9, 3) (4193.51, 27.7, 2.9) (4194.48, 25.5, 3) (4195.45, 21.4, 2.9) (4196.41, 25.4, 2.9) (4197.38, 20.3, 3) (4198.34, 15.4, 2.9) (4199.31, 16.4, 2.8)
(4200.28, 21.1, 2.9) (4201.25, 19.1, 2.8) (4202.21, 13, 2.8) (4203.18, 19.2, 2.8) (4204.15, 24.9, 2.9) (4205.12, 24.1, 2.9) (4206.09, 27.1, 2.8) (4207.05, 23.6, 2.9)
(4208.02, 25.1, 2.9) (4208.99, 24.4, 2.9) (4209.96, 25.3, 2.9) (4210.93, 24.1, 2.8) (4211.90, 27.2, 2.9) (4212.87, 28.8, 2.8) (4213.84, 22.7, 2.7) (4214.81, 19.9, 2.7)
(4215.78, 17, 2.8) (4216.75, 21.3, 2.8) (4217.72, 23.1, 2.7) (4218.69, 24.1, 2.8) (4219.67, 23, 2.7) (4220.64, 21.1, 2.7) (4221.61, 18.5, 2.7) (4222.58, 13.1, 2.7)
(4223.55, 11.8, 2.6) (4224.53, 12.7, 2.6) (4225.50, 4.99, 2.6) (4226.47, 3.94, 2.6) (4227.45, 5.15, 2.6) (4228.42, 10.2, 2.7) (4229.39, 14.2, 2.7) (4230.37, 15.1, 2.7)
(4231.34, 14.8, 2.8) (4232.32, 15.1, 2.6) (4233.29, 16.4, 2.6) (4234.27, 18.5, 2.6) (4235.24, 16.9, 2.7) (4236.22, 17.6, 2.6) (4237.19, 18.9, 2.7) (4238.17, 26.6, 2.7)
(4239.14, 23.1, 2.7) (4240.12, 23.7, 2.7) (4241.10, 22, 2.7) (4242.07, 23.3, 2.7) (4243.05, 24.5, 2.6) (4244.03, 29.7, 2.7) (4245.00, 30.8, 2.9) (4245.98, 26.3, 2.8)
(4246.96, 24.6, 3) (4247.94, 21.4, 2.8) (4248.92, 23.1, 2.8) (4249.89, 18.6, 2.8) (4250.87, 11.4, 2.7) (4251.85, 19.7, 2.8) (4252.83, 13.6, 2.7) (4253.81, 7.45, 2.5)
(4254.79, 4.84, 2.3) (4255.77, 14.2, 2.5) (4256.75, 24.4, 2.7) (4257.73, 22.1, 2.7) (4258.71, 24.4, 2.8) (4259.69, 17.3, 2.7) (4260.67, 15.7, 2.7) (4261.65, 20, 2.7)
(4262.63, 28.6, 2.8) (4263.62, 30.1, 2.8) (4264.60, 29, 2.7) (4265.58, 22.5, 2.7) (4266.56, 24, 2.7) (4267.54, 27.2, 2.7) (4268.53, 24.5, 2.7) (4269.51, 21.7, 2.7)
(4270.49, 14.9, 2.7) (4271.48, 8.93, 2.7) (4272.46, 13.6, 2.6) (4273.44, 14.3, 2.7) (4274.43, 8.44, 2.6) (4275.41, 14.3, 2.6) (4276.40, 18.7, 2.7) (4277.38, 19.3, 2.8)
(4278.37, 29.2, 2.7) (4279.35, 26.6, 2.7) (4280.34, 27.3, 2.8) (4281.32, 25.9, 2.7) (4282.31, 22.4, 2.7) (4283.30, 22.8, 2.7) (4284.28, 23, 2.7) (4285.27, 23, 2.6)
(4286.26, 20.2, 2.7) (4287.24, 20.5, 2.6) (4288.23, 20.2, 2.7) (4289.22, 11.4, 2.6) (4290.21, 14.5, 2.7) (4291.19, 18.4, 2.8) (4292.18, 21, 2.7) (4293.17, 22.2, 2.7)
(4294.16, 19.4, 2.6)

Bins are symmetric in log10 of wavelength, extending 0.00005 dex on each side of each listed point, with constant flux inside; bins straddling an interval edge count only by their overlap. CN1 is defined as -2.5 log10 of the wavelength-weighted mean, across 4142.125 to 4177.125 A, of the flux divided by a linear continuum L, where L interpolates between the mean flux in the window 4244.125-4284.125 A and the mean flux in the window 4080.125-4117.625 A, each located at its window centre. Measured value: -0.07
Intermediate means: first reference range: 21.2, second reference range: 20.5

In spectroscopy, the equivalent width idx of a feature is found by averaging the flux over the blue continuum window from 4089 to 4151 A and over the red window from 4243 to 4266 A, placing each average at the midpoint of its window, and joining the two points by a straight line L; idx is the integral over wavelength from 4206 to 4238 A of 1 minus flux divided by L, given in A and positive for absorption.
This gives 4.1 A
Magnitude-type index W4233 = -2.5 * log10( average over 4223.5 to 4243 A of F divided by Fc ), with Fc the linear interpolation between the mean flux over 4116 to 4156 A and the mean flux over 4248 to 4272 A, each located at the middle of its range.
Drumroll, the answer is 0.24 mag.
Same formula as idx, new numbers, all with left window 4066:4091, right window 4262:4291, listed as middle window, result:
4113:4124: -1.4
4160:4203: -3.1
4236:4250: -2.0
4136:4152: -0.9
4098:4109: 1.4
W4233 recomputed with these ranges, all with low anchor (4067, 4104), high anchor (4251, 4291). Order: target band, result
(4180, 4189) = -0.11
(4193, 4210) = -0.11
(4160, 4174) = -0.13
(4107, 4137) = -0.08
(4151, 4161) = -0.18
